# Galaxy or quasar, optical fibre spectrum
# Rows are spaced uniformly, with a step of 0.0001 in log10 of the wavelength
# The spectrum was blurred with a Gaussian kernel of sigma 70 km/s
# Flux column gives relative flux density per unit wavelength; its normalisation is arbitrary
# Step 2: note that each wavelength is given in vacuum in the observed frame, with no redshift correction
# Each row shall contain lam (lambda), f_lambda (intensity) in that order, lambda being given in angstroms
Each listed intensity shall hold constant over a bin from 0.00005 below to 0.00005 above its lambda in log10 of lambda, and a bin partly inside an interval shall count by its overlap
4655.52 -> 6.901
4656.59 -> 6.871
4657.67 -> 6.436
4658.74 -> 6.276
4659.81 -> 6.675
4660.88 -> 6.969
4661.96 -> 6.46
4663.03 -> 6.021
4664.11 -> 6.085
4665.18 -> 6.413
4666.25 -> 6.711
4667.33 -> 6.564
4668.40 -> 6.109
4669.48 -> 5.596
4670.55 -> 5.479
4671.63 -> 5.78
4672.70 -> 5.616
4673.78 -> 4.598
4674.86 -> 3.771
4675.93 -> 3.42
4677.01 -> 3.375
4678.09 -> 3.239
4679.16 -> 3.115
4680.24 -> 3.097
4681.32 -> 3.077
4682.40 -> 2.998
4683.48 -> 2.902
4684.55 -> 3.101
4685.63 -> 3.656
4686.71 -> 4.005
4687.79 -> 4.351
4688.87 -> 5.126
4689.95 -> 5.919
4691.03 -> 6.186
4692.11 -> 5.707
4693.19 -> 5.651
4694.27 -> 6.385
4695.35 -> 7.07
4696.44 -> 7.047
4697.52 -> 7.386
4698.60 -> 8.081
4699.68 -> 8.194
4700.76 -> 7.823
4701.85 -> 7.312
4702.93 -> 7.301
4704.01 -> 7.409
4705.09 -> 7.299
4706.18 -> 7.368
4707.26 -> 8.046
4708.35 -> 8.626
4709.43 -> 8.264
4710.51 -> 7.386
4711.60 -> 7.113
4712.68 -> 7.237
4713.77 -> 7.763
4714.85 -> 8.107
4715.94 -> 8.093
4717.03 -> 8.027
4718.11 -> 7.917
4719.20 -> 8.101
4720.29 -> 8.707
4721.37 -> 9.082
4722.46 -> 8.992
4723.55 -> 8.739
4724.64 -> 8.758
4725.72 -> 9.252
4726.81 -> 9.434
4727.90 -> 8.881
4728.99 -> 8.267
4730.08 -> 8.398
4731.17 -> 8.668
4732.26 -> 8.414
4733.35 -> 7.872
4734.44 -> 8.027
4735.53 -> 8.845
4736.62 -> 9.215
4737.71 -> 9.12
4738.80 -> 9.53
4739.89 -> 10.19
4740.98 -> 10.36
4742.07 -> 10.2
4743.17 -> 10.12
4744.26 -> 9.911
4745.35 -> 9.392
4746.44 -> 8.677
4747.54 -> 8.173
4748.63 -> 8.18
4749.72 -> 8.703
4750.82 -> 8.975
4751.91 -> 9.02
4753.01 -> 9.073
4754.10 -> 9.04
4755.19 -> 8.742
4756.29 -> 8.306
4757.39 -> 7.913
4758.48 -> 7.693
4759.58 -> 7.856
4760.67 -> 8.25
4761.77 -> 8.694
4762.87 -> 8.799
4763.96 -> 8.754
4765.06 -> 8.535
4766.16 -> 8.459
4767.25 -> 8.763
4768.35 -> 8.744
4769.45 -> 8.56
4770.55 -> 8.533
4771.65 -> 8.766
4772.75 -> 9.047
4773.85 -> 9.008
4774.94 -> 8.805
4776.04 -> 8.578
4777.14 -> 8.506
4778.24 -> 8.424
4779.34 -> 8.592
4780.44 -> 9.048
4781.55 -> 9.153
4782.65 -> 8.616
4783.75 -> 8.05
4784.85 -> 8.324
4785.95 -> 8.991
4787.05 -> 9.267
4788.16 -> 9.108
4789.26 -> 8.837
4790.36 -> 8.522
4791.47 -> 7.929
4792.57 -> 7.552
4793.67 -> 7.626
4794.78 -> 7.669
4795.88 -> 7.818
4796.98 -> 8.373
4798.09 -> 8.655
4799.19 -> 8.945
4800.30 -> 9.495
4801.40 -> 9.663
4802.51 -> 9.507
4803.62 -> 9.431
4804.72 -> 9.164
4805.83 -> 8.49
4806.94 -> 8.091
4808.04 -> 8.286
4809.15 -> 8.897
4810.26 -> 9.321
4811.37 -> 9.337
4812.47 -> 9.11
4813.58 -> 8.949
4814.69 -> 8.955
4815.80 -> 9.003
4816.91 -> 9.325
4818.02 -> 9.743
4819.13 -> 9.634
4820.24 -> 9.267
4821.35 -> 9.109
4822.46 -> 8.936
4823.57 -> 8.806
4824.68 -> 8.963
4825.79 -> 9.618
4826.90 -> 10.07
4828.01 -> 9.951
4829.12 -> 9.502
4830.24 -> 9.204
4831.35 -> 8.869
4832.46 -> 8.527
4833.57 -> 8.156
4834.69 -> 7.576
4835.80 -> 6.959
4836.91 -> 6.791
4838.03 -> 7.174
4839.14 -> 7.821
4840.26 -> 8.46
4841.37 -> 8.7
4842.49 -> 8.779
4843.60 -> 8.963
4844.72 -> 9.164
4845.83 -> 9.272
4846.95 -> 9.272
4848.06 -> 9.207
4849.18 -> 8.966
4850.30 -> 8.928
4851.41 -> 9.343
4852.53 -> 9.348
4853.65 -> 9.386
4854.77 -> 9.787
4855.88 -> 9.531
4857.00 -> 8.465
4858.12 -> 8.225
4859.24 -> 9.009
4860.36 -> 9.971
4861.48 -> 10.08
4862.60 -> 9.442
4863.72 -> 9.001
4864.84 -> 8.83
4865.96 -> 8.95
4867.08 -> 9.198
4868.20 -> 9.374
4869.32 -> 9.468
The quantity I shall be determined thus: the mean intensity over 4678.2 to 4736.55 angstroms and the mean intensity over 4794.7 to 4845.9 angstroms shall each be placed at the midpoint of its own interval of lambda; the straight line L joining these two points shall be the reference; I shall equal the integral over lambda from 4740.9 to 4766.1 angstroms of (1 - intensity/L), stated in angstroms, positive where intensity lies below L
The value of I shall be -3.4 angstroms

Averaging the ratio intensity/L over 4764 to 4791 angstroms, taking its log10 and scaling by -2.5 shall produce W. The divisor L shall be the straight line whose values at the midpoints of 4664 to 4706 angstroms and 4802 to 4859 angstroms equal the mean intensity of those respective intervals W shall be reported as -0.14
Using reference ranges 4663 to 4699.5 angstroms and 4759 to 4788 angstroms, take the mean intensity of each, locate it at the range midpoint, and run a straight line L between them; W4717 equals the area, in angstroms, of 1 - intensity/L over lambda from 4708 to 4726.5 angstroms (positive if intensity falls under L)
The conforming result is -5.0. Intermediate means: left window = 5.13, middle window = 8.26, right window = 8.66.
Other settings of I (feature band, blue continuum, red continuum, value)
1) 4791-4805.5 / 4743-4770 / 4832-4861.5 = 0.15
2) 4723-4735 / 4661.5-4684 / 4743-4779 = -2.24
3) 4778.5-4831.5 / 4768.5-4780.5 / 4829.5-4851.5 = -1.87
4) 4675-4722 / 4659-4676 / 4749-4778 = 3.87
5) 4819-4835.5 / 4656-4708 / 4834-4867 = -1.28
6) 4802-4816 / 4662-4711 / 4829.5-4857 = -1.61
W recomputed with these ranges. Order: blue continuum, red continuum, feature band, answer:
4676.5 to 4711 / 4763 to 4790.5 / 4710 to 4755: -0.21 mag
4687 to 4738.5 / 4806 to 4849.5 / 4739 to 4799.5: -0.06 mag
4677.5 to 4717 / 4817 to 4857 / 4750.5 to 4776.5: -0.16 mag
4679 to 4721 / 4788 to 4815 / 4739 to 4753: -0.24 mag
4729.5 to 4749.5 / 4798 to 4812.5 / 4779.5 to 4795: 0.07 mag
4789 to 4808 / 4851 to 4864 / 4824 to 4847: 0.05 mag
